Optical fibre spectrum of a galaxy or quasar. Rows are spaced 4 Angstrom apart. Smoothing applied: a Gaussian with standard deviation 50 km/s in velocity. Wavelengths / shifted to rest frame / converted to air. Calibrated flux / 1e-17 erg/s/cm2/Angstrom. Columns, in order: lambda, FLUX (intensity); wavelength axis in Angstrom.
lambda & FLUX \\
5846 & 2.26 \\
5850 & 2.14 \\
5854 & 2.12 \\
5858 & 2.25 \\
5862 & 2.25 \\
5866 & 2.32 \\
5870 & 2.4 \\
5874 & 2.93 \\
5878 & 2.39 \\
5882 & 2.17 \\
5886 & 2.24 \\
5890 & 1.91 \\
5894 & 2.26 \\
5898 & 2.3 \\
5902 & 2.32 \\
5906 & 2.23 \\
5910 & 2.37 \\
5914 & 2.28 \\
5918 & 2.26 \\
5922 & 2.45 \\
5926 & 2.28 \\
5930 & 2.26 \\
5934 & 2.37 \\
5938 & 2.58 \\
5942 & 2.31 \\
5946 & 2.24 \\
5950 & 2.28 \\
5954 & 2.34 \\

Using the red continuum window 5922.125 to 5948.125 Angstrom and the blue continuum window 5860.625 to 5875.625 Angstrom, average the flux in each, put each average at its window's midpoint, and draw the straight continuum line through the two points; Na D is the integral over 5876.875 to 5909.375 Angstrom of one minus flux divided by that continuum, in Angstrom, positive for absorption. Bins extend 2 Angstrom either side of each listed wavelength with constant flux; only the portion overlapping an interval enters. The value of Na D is 2.6 Angstrom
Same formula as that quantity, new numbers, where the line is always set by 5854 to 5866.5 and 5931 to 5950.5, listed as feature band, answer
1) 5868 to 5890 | -1.1 Angstrom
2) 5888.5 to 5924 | 0.6 Angstrom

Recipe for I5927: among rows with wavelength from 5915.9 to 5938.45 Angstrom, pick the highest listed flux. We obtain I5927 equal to 2.58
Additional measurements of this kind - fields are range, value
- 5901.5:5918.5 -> 2.37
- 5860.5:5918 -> 2.93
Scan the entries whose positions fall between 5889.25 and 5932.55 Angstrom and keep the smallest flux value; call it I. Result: 1.91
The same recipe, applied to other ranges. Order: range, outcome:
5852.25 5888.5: 2.12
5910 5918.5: 2.26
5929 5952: 2.24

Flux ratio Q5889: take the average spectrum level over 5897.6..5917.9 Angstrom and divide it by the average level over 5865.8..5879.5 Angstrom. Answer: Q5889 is 0.90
